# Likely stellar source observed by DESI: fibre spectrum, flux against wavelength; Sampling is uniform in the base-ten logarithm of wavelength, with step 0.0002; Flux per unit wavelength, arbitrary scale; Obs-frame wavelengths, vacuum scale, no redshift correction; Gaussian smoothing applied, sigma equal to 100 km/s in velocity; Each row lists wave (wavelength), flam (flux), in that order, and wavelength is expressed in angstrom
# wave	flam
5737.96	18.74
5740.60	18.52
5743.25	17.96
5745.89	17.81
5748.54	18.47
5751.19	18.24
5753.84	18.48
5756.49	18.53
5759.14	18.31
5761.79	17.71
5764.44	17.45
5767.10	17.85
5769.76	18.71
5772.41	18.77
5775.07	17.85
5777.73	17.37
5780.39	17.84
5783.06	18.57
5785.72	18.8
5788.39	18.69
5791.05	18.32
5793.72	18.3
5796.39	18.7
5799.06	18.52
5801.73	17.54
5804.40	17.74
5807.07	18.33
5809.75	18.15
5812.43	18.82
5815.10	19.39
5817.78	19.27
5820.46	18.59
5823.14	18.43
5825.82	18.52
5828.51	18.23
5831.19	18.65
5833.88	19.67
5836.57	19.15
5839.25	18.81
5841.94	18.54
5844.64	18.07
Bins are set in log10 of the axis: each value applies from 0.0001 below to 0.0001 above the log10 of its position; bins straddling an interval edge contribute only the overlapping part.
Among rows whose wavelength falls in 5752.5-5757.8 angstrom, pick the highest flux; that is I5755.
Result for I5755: 18.53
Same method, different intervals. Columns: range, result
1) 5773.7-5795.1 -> 18.8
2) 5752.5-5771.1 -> 18.71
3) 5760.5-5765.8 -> 17.71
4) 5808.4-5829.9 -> 19.39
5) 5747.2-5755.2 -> 18.48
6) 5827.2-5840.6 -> 19.67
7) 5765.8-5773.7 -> 18.77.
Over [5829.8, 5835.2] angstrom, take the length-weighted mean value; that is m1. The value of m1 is 19.2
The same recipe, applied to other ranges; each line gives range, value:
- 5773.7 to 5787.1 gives 18.1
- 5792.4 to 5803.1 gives 18.3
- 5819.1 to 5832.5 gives 18.5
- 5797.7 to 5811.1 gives 18.1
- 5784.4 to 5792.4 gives 18.6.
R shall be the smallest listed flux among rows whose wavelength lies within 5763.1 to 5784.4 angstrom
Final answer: 17.37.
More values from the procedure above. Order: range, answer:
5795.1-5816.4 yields 17.54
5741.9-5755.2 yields 17.81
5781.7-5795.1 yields 18.3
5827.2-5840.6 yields 18.23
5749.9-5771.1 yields 17.45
